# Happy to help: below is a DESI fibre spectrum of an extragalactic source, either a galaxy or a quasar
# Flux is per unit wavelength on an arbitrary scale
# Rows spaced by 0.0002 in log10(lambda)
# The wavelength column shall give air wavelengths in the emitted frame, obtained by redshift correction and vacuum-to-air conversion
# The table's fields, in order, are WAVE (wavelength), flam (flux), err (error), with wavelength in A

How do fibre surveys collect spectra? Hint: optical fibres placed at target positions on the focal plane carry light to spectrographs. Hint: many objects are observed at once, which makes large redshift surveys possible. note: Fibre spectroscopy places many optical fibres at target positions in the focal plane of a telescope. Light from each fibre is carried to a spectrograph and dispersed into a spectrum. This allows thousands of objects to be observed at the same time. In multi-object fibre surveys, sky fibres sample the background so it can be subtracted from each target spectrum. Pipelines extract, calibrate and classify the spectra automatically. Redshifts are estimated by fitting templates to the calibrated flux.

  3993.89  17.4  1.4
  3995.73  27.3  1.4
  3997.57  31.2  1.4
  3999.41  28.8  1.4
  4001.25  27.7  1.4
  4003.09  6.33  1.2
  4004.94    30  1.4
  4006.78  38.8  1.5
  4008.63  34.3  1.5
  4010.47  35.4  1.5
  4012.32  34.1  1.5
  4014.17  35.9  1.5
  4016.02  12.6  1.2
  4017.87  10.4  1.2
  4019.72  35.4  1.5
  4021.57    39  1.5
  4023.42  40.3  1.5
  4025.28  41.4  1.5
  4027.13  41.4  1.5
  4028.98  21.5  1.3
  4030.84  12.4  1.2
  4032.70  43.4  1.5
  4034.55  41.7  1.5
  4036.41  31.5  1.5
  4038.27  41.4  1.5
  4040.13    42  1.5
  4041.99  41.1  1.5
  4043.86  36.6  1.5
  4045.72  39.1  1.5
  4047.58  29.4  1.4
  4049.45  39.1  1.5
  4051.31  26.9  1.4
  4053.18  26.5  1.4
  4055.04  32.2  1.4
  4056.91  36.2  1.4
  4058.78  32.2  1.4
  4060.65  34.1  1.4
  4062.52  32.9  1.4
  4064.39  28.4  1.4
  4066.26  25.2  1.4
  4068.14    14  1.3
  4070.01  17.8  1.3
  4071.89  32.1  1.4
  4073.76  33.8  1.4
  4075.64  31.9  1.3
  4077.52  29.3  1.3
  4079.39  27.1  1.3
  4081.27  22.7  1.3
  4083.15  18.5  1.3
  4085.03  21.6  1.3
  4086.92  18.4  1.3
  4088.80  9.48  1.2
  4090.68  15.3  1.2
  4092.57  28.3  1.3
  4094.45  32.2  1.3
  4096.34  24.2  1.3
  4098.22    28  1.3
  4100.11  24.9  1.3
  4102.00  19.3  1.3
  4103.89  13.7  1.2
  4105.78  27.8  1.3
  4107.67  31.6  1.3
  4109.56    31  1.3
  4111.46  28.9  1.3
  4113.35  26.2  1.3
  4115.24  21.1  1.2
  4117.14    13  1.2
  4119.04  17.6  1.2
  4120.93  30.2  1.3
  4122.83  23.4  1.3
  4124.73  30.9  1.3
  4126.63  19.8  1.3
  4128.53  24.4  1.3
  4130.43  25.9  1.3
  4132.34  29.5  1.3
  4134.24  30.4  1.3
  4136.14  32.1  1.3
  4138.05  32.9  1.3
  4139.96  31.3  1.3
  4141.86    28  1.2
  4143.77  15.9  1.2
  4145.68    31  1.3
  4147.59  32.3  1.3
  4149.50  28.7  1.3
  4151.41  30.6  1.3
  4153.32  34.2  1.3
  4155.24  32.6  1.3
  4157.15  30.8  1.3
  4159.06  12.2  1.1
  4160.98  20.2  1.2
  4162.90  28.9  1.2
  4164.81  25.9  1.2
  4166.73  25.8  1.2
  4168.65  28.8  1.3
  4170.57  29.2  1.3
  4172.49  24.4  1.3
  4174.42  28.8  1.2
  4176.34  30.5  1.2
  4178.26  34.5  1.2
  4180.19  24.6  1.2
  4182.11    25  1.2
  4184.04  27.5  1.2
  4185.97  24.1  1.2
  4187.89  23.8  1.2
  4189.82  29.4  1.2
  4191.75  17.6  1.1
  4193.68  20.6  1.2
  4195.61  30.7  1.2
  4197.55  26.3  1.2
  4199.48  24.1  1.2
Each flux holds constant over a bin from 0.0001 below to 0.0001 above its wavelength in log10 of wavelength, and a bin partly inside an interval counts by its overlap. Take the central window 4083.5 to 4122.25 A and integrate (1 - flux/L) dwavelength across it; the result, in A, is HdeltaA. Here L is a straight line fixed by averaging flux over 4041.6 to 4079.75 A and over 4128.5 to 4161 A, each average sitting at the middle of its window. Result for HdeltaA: 8.37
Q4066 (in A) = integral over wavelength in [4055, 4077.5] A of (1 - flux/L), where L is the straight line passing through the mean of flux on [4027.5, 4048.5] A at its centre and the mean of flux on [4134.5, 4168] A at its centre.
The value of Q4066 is 2.7 A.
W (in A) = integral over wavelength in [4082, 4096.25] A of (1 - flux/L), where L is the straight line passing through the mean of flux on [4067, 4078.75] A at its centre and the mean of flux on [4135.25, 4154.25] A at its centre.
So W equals 3.37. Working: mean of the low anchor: 26.5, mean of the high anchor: 29.7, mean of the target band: 20.8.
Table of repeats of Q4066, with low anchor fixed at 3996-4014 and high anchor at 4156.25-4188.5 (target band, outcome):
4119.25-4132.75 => 0.75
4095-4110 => 1.44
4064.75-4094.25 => 5.07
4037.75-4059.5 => -4.70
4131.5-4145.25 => -0.88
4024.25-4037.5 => -1.91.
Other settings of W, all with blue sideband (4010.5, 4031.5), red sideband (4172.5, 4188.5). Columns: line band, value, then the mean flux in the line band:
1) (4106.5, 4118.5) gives 1.4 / 25.1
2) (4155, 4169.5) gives 1.2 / 25.3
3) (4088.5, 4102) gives 2.4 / 23.6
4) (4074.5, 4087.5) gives 2.0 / 24.5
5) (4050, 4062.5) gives -1.0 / 31.7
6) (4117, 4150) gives 1.4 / 26.8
